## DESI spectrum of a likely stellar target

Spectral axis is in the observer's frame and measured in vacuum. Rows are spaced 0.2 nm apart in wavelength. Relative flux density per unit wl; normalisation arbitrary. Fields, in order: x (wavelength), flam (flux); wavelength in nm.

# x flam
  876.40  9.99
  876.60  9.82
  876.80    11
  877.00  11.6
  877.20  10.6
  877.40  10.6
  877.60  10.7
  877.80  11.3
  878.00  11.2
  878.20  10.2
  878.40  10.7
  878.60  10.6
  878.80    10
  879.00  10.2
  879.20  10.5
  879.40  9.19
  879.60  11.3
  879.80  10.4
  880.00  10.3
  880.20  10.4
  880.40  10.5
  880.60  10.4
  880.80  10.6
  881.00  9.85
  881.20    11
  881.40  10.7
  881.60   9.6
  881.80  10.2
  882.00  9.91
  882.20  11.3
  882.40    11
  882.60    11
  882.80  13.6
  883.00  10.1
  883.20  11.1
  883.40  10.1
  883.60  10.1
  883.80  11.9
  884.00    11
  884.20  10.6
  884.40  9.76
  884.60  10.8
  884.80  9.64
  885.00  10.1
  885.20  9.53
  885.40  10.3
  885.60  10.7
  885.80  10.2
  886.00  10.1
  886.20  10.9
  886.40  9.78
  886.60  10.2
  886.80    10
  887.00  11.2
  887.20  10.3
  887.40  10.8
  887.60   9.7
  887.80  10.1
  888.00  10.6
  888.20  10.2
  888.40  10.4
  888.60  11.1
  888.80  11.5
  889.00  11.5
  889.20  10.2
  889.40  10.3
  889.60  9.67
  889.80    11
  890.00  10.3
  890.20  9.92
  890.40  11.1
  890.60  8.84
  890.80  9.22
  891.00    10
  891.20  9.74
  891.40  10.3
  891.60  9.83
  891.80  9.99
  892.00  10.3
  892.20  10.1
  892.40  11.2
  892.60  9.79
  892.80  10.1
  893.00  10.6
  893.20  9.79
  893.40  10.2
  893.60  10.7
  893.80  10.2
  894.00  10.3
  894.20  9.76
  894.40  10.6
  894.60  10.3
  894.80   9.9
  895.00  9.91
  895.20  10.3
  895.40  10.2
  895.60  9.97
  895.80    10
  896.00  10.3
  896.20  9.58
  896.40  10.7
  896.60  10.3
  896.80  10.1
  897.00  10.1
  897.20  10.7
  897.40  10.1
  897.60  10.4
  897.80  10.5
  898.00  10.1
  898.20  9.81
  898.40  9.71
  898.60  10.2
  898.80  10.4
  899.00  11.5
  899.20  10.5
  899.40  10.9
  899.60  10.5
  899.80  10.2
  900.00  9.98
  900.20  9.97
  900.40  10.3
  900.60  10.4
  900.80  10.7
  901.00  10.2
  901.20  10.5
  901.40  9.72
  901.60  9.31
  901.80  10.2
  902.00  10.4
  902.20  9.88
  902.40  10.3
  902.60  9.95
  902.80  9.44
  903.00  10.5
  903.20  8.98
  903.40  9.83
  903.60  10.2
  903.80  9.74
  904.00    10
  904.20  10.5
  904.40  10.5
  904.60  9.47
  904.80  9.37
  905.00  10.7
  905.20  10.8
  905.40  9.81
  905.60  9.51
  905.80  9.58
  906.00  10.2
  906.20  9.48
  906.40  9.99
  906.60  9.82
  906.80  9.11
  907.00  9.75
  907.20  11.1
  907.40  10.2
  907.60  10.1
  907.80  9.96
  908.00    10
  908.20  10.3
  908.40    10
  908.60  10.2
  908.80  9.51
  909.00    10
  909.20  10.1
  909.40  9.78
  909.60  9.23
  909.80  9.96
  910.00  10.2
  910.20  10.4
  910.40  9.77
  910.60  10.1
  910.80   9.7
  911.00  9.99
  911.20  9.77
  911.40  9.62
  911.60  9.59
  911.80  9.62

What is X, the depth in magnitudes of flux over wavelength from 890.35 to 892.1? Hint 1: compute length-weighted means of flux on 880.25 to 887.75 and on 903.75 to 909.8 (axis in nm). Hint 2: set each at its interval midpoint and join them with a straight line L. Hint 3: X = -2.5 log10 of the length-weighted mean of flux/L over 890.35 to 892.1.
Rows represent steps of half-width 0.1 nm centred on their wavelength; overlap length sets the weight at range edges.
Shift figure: 0.05 mag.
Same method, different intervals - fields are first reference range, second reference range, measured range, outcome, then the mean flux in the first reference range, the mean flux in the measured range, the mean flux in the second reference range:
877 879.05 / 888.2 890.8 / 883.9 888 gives 0.02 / 10.7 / 10.3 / 10.4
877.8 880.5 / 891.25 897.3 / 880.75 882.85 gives -0.03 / 10.5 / 10.7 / 10.2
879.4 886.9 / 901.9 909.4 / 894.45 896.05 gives 0.01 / 10.5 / 10.1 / 9.98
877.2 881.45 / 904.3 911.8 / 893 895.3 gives 0.00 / 10.5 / 10.2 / 9.93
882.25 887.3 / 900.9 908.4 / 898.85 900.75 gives -0.04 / 10.6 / 10.5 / 9.98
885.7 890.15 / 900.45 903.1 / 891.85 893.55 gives 0.01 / 10.5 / 10.3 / 10.1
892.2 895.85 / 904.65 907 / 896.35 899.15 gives -0.02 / 10.2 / 10.3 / 9.84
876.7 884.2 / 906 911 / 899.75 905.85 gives 0.01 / 10.7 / 10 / 9.95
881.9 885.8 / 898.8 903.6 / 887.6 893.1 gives 0.02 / 10.6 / 10.3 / 10.2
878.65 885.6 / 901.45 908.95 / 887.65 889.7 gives -0.02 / 10.5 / 10.5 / 9.96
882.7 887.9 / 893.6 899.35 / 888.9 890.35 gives 0.00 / 10.5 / 10.4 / 10.2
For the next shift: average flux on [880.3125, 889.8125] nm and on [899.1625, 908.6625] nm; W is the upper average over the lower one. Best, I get 0.96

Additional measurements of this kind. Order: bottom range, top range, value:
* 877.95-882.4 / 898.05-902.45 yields 0.98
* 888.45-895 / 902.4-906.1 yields 0.97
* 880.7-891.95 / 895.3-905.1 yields 0.98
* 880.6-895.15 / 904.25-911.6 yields 0.96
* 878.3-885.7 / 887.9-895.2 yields 0.98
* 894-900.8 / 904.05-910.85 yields 0.97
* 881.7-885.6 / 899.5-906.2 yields 0.94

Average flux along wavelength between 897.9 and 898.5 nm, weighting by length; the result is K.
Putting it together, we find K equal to 9.87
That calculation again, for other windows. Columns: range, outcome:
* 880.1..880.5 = 10.4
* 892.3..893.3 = 10.3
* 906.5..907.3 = 9.95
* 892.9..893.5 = 10.2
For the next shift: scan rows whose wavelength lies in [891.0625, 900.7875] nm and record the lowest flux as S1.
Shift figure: 9.58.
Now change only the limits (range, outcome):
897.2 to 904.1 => 8.98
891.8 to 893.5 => 9.79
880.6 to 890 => 9.53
